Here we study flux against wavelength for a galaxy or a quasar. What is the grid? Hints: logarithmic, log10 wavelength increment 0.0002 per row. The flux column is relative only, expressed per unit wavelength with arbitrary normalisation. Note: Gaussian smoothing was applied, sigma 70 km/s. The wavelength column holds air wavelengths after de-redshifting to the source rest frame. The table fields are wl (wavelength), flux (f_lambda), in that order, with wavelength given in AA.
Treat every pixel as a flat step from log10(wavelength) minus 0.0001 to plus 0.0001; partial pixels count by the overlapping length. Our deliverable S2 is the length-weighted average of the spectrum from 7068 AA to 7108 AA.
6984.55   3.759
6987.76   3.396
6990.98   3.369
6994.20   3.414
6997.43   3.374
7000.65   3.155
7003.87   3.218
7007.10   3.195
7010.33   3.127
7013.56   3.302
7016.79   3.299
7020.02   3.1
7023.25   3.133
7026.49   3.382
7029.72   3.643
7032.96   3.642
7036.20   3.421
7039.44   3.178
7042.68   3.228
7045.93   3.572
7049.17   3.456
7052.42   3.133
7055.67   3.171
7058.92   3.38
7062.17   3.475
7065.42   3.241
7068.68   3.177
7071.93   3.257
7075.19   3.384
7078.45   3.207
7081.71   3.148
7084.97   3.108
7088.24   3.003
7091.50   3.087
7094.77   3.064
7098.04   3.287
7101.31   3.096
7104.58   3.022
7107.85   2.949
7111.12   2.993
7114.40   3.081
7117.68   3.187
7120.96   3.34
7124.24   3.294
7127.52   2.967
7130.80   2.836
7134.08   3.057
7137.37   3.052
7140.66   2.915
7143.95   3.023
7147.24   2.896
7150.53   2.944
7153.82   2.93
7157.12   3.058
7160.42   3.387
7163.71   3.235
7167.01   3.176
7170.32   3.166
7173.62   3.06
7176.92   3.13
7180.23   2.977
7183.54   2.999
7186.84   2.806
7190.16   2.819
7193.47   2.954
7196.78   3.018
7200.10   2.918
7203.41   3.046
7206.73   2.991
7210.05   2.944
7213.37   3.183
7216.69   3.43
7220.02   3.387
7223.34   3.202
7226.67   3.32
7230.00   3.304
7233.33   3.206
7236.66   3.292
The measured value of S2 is 3.14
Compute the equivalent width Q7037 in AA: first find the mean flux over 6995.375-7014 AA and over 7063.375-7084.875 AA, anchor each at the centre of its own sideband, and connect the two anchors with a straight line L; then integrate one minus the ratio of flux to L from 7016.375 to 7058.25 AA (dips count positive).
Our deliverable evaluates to -1.40 AA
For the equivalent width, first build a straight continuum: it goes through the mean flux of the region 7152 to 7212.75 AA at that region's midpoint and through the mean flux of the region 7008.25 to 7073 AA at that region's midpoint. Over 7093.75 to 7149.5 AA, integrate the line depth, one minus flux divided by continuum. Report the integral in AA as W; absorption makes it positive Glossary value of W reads 1.7 AA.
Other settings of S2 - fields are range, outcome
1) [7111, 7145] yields 3.07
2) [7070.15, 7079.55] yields 3.29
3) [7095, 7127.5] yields 3.13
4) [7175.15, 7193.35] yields 2.95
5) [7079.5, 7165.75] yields 3.08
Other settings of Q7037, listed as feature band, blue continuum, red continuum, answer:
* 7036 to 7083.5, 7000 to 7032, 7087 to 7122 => -1.6 AA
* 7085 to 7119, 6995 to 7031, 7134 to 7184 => 0.7 AA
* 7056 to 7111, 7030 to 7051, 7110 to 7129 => 1.7 AA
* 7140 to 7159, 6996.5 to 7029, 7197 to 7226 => 1.2 AA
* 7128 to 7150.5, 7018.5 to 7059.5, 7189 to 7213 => 1.1 AA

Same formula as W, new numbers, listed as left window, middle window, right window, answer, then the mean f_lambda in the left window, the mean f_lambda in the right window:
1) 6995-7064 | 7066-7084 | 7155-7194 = 0.03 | 3.31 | 3.06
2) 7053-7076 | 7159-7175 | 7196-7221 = -0.22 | 3.29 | 3.11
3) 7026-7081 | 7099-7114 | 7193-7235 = 1.14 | 3.35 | 3.15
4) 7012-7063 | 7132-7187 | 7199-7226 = 2.66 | 3.34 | 3.15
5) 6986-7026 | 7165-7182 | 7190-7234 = 0.28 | 3.26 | 3.13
